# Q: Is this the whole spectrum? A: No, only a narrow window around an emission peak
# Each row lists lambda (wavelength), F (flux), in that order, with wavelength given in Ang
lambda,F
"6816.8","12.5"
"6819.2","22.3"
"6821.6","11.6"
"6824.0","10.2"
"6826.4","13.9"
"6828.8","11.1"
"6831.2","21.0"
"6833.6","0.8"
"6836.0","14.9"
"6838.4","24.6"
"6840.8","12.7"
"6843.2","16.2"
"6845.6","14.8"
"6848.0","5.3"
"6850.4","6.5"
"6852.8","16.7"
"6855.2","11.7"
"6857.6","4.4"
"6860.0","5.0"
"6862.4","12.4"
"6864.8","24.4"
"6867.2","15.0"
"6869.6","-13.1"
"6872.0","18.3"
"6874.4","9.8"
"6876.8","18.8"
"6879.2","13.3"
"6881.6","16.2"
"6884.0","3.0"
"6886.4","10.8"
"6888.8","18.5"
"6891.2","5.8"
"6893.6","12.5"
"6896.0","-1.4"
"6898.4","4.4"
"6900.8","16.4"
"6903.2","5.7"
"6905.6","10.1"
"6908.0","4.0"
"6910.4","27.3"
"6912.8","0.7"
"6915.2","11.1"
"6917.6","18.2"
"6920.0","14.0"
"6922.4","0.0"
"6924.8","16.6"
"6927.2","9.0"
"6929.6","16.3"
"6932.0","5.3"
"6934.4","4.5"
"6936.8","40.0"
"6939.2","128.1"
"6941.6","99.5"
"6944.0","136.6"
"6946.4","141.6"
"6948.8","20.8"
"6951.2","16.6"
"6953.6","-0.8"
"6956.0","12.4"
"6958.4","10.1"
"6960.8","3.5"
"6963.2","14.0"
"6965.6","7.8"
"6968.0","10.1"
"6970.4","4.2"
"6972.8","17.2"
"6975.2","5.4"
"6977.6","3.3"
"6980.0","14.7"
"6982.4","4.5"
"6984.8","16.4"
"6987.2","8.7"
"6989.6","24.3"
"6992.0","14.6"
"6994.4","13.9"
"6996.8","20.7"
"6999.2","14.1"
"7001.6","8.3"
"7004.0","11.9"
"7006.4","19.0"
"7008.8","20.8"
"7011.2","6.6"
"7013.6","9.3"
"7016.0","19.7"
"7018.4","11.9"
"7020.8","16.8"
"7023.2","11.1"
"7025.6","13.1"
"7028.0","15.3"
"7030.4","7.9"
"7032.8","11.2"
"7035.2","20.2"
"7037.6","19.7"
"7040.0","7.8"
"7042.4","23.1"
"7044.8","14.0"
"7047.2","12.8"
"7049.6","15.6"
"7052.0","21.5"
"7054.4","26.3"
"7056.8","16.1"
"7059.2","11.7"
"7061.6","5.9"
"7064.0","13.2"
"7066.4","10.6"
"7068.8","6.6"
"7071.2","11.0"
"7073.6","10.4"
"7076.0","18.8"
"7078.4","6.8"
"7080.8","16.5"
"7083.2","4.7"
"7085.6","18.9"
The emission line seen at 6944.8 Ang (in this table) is [O II] 3727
